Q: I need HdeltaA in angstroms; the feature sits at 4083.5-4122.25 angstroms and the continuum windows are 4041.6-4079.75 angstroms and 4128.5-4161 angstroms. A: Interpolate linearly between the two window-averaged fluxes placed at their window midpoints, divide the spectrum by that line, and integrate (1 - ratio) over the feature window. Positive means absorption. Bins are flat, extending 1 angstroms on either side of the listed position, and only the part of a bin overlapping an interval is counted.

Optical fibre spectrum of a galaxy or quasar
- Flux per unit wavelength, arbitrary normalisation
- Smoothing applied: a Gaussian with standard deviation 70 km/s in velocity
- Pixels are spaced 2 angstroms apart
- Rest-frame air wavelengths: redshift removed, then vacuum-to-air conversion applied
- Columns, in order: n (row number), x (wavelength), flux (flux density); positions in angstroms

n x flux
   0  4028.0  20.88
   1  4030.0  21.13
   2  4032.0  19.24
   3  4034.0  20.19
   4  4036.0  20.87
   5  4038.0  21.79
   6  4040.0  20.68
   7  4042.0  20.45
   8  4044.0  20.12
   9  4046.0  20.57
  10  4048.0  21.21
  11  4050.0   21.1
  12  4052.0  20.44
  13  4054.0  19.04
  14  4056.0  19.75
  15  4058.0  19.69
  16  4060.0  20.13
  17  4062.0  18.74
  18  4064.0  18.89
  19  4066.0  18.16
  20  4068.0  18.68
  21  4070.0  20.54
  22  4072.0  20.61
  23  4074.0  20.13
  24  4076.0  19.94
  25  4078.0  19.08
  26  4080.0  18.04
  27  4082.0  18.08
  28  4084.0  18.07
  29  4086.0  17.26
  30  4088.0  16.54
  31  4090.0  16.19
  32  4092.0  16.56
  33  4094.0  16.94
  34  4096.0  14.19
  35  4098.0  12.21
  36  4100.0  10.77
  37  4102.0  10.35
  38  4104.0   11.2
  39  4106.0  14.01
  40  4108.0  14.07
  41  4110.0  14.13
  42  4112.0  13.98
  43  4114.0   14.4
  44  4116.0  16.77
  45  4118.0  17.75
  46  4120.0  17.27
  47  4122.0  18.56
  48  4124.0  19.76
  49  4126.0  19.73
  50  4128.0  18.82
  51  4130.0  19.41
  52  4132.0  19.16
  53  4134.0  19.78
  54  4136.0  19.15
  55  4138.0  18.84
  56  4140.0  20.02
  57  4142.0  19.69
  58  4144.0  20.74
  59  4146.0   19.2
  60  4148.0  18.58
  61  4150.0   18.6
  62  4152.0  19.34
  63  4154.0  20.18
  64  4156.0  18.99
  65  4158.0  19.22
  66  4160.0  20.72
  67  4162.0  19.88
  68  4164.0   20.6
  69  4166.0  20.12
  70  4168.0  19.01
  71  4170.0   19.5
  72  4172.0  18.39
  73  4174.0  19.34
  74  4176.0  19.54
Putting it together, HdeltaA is 9.24 angstroms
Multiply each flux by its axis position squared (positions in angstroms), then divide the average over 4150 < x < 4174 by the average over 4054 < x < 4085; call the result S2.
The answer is 1.1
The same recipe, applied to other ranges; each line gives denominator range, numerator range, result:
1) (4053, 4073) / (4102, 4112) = 0.69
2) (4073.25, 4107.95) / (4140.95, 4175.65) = 1.28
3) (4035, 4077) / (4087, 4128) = 0.79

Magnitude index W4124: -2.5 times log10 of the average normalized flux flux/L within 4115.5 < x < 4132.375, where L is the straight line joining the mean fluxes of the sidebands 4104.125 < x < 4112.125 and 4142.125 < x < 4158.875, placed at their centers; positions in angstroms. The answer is -0.17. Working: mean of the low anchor 13.7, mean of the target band 18.6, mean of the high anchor 19.4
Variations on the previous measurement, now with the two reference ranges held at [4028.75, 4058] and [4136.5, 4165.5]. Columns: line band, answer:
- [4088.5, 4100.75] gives 0.342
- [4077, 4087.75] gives 0.122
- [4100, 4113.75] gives 0.476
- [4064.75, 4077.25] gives 0.032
